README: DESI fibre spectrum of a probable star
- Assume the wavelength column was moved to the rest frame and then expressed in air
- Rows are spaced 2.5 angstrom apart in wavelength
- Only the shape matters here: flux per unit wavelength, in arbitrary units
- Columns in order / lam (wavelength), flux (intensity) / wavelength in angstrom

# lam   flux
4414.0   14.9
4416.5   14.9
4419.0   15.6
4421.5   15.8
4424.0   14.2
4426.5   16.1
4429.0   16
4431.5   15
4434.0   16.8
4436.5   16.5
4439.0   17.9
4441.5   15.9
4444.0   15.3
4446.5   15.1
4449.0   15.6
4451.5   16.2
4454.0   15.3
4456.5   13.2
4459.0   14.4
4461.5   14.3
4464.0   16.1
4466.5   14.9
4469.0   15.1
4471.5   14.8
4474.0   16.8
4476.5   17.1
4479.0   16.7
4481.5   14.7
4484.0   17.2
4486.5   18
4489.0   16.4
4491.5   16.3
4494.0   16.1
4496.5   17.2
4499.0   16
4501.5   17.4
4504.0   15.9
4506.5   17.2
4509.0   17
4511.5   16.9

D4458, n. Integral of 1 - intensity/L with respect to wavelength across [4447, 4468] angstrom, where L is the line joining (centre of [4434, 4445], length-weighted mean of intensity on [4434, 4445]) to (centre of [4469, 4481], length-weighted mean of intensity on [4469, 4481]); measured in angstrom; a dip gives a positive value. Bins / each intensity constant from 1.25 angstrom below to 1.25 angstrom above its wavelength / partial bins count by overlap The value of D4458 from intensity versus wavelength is 1.7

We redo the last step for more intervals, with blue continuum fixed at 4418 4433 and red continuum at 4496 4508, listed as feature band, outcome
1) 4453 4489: 1.3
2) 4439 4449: 0.0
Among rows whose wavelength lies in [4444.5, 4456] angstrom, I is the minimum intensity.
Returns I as 15.1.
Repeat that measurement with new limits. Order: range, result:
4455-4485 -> 13.2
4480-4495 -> 14.7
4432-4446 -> 15.3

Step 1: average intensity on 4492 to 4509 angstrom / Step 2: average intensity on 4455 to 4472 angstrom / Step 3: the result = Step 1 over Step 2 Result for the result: 1.13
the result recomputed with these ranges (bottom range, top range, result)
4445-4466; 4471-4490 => 1.10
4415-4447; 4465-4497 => 1.03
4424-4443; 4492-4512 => 1.03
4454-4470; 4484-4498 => 1.14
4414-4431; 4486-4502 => 1.09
